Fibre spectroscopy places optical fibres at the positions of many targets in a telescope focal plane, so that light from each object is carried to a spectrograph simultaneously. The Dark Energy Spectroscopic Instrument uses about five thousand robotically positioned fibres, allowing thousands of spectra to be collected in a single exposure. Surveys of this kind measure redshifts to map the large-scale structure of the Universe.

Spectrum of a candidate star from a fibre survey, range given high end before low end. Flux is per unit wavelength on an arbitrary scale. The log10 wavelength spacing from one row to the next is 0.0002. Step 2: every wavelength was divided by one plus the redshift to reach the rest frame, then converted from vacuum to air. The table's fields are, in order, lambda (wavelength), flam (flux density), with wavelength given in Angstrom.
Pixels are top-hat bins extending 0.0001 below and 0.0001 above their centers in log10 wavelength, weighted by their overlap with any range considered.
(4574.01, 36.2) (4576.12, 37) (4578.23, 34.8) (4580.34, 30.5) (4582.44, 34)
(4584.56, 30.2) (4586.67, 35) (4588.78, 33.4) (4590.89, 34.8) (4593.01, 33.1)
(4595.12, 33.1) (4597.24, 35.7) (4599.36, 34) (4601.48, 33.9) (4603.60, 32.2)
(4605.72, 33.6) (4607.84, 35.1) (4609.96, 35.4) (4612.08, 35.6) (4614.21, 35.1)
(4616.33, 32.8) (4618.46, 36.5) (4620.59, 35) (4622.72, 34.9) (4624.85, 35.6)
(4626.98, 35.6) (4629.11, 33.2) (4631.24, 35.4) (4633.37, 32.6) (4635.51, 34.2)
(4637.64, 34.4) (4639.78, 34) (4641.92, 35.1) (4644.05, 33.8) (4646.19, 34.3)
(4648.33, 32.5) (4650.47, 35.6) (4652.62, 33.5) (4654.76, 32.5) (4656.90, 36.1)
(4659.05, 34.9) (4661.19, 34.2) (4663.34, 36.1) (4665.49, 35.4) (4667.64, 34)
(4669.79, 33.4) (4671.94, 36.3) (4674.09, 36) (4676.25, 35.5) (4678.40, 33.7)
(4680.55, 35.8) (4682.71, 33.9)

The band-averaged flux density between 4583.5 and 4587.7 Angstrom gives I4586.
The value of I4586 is 32.6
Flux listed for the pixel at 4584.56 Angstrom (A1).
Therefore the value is 30.2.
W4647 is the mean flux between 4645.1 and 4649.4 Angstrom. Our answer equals 33.4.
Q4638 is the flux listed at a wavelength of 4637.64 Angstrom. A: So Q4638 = 34.4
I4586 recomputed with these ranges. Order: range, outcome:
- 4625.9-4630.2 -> 34.4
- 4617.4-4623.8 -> 35.4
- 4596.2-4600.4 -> 34.8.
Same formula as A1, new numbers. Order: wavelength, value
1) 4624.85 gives 35.6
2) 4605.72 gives 33.6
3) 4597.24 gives 35.7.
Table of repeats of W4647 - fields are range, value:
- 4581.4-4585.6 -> 32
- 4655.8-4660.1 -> 35.5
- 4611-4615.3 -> 35.4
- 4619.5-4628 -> 35.3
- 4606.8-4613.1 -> 35.4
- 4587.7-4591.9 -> 34.2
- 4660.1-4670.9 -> 34.6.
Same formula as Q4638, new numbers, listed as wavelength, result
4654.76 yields 32.5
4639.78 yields 34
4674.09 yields 36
